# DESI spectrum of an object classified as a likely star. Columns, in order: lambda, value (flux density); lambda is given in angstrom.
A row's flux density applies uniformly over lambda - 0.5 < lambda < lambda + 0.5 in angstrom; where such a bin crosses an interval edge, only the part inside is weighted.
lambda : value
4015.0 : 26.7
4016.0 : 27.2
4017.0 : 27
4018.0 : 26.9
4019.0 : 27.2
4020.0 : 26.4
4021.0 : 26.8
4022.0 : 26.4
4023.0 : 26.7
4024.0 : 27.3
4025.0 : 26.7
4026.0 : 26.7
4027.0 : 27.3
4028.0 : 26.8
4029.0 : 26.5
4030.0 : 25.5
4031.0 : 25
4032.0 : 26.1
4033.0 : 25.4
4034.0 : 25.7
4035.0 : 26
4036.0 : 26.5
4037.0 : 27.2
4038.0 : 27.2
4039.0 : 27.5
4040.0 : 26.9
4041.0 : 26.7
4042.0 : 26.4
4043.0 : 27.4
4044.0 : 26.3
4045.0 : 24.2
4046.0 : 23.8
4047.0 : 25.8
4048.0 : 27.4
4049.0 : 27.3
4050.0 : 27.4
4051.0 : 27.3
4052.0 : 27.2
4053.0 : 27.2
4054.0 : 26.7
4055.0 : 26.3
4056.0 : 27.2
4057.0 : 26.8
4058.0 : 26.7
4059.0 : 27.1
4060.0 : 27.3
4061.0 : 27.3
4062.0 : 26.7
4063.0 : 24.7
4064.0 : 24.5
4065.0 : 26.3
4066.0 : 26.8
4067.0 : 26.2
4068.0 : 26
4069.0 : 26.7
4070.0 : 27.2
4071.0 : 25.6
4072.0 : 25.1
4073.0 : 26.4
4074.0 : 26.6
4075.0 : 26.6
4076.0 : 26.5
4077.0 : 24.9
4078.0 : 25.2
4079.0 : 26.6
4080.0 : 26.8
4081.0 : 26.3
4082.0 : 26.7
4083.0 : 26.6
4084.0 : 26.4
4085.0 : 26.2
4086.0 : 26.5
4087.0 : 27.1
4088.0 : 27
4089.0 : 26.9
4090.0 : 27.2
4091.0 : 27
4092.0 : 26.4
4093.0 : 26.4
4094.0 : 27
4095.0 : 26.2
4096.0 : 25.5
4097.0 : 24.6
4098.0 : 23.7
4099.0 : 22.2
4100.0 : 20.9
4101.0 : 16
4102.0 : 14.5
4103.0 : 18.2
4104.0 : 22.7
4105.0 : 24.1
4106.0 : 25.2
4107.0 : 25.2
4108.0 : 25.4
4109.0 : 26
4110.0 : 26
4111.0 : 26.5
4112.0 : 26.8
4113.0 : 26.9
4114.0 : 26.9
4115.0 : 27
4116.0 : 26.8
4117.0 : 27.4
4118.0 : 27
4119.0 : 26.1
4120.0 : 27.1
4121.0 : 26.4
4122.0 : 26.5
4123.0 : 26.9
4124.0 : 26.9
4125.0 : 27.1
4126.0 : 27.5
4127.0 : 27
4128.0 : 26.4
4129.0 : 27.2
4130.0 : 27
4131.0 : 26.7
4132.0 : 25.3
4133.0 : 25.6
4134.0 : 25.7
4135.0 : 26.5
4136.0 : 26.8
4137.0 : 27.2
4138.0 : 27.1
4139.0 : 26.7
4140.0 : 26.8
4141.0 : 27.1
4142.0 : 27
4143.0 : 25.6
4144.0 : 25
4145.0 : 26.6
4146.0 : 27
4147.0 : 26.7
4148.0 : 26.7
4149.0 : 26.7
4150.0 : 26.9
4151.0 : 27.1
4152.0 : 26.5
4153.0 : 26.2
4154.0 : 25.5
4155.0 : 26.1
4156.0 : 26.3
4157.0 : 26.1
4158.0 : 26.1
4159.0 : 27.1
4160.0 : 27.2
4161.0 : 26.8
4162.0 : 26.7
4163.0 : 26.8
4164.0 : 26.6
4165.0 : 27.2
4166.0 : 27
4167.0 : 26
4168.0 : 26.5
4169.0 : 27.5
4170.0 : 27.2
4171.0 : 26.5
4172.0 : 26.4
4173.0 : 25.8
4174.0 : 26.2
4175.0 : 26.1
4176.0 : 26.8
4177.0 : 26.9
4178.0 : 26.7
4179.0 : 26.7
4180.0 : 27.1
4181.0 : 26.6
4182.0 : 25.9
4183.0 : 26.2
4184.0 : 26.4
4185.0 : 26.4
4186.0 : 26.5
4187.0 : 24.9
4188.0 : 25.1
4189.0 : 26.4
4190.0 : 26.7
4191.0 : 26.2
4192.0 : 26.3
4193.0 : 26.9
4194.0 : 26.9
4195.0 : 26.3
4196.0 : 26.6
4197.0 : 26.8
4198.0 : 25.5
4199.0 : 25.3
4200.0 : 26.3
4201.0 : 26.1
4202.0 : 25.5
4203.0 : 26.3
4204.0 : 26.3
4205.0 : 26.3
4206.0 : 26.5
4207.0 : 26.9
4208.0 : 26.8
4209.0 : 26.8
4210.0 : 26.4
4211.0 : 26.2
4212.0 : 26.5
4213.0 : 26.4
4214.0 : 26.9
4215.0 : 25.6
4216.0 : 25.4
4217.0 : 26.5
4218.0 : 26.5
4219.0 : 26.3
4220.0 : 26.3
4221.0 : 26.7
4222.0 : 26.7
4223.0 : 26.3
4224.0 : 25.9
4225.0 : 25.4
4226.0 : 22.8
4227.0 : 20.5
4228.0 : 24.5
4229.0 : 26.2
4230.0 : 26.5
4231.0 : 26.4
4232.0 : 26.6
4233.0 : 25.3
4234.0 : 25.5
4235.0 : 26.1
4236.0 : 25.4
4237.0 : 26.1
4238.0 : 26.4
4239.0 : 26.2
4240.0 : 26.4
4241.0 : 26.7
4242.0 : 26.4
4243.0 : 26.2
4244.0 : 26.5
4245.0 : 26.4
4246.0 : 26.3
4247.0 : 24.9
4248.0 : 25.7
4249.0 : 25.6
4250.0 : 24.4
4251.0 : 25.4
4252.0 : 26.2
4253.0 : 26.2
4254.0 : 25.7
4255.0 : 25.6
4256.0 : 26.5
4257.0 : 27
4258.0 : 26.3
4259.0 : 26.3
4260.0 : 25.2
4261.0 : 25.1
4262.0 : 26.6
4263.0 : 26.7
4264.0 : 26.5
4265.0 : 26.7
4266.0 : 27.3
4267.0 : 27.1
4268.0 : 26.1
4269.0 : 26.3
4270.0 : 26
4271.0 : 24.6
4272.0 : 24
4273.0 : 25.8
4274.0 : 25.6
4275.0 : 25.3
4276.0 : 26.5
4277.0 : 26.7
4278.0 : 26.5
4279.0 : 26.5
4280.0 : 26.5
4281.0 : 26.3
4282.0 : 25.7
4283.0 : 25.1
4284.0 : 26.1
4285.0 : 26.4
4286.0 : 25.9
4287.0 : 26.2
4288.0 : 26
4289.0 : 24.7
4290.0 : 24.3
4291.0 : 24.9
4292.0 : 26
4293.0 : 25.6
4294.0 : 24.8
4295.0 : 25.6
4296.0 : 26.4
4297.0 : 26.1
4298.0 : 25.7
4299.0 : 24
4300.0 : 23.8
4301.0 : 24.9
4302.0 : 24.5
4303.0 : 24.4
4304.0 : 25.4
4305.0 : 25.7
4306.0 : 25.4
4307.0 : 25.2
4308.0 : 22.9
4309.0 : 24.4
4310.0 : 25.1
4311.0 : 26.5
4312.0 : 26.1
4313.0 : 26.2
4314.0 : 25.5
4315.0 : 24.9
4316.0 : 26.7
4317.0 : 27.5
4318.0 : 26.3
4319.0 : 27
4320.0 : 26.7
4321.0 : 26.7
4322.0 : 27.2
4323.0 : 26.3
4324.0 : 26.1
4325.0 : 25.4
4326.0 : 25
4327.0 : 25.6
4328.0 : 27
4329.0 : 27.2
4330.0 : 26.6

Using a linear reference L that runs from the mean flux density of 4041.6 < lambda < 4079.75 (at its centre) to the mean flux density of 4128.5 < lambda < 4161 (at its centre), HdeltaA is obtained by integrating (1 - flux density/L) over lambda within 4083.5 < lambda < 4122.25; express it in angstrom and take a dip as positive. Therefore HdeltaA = 1.9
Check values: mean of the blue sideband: 26.4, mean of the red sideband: 26.5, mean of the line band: 25.2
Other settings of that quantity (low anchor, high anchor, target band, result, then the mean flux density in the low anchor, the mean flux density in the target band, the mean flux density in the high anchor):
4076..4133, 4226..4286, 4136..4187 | -1.7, 25.6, 26.6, 25.9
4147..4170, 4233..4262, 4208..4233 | 0.3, 26.6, 25.9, 26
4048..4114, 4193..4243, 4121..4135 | -0.4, 25.7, 26.6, 26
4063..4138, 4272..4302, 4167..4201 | -0.9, 25.7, 26.4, 25.6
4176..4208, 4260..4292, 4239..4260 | 0.0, 26.3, 26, 25.9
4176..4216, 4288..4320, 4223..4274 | 0.1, 26.3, 25.8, 25.4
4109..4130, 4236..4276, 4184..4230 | 0.5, 26.8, 26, 26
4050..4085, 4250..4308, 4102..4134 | 0.5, 26.4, 25.9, 25.7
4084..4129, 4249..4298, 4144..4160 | -0.6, 25.4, 26.5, 25.9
